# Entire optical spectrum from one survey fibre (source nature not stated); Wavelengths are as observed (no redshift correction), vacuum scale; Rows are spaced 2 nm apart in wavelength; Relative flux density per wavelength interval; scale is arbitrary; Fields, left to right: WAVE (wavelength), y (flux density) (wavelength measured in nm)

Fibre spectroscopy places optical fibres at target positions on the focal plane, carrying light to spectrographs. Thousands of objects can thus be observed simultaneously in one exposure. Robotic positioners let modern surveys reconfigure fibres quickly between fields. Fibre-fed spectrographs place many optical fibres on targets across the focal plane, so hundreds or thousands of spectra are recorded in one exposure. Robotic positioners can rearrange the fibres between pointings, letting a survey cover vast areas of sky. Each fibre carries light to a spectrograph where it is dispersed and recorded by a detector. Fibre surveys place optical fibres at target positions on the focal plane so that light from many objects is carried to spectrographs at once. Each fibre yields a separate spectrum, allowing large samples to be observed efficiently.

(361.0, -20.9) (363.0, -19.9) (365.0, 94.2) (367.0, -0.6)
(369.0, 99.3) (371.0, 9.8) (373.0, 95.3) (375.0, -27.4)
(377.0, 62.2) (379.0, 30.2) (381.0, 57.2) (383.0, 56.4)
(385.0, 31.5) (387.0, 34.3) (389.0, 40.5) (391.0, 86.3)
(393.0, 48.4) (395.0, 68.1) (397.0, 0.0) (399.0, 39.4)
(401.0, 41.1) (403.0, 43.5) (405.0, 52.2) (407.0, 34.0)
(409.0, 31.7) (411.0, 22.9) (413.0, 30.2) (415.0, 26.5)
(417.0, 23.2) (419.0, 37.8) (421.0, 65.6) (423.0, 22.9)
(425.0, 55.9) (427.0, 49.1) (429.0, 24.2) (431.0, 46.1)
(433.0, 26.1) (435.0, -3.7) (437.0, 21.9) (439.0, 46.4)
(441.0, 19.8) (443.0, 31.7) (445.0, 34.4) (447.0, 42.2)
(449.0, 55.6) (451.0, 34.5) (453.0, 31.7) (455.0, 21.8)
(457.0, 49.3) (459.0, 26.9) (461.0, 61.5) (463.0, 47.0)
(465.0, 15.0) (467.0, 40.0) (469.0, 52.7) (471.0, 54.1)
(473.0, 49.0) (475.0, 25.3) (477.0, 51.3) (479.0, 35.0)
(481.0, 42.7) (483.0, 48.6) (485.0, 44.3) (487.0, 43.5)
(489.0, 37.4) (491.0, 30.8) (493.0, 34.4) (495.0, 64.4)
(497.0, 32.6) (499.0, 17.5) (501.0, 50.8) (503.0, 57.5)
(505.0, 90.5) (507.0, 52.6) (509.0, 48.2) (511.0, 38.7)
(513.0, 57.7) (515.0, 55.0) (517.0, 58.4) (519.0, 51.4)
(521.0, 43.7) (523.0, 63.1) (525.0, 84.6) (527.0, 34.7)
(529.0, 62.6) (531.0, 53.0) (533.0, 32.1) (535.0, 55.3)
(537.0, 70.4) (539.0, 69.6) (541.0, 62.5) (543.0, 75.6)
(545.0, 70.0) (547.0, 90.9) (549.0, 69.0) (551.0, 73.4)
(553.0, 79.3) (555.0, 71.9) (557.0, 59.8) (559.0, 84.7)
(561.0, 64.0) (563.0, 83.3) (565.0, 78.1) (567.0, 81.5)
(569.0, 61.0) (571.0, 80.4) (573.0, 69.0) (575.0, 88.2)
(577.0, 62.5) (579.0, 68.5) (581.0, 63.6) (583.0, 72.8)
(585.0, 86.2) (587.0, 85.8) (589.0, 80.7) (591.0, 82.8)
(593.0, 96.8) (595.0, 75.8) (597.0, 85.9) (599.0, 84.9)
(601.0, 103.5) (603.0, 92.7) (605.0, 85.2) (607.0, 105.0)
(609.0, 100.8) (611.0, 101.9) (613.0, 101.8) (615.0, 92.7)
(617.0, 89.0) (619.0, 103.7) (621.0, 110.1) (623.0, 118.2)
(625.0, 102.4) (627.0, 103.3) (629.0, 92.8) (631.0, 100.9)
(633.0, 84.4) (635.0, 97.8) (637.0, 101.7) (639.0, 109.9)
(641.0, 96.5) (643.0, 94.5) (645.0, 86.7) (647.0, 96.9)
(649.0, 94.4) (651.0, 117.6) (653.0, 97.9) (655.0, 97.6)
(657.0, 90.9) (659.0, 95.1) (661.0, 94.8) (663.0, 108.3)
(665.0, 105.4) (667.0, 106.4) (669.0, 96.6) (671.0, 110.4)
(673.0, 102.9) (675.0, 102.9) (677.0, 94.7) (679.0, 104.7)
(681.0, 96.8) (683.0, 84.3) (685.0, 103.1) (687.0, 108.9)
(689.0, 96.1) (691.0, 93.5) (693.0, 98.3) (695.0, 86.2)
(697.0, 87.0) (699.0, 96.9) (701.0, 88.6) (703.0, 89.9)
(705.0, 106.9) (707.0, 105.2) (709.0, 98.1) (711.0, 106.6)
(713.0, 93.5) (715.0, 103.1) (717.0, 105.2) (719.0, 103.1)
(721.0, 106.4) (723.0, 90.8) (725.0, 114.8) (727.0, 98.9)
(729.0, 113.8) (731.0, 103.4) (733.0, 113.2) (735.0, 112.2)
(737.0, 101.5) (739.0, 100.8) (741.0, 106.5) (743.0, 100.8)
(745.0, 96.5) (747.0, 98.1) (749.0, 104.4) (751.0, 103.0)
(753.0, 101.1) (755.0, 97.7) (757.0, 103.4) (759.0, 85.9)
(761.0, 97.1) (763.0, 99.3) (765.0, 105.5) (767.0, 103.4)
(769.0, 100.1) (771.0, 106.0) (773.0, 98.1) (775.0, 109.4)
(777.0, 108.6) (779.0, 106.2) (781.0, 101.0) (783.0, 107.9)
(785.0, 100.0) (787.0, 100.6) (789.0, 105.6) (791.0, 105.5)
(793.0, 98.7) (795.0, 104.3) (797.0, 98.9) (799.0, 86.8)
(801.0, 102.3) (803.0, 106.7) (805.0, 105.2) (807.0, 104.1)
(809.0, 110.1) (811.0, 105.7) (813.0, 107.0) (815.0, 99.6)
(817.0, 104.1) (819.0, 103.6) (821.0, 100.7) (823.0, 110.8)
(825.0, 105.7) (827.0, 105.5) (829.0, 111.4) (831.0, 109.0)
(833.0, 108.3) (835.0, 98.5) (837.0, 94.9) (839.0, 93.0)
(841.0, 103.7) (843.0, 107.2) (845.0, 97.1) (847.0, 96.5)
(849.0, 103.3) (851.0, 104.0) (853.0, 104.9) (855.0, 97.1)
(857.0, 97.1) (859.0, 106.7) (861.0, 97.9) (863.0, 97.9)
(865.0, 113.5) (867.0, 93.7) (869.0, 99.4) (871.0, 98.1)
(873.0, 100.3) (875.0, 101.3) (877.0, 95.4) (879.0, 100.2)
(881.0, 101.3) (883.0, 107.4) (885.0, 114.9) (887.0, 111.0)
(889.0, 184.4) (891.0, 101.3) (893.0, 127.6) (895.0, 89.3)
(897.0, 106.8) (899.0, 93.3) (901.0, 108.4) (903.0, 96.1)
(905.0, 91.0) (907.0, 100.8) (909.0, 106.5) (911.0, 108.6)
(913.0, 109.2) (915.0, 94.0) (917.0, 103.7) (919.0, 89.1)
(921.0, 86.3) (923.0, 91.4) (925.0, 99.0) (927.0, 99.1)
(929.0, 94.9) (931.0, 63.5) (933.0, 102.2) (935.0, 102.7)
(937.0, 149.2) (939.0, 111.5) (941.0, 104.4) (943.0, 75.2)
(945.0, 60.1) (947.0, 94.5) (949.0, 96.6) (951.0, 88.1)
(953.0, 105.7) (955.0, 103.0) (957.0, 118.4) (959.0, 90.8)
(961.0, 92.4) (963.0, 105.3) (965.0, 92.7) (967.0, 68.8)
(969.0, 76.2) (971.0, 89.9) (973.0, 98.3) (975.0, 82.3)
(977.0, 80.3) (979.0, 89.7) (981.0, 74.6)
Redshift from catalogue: 0.355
